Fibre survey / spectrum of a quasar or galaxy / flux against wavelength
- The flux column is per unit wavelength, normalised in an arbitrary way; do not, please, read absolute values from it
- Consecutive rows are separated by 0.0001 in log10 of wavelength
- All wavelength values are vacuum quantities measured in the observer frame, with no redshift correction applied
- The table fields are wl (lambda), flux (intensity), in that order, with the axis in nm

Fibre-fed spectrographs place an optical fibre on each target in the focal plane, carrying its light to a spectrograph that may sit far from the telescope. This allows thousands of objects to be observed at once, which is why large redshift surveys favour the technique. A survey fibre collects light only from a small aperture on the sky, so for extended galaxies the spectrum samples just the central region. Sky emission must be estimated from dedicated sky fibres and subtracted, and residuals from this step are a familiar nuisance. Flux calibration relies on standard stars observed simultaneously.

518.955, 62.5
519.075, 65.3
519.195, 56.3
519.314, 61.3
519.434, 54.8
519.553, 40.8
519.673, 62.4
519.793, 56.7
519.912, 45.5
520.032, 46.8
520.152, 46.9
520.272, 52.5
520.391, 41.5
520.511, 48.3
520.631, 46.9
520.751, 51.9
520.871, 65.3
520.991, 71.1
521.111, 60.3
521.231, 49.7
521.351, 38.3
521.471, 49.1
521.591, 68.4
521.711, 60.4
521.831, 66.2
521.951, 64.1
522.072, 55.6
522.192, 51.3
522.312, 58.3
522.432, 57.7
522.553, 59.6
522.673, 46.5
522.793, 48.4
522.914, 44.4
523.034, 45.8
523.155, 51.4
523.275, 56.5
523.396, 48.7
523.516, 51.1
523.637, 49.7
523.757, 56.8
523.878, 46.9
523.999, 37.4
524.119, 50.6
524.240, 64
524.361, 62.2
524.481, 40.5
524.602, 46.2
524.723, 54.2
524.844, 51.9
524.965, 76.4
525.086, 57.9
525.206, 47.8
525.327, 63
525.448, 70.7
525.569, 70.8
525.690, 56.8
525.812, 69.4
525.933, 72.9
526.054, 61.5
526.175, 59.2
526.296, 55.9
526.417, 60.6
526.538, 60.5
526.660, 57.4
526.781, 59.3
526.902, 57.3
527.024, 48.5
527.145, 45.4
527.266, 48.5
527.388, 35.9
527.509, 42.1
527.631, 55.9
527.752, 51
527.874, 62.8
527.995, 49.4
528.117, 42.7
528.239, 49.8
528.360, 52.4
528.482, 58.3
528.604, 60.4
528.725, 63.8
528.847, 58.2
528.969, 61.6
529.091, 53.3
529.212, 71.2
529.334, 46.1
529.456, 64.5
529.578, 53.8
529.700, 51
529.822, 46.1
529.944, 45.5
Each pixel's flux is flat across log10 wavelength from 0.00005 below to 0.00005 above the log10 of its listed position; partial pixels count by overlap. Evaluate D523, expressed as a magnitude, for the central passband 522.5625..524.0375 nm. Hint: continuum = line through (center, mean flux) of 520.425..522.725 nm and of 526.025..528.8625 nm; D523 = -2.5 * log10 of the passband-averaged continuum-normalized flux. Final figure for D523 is 0.13 mag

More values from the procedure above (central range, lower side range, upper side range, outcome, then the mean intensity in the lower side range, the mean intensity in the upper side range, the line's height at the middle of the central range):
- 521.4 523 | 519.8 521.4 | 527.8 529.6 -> -0.07 mag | 51.4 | 56.6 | 52.5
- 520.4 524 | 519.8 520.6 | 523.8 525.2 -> -0.07 mag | 47.6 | 53.3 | 50.2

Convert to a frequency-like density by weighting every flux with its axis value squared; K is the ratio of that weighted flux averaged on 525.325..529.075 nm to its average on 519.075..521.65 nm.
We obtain 1.09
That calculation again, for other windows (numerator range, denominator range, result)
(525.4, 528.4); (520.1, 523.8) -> 1.06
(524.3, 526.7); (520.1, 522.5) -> 1.10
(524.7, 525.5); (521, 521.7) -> 1.12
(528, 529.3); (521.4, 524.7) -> 1.09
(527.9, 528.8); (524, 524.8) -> 1.06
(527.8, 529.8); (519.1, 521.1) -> 1.08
